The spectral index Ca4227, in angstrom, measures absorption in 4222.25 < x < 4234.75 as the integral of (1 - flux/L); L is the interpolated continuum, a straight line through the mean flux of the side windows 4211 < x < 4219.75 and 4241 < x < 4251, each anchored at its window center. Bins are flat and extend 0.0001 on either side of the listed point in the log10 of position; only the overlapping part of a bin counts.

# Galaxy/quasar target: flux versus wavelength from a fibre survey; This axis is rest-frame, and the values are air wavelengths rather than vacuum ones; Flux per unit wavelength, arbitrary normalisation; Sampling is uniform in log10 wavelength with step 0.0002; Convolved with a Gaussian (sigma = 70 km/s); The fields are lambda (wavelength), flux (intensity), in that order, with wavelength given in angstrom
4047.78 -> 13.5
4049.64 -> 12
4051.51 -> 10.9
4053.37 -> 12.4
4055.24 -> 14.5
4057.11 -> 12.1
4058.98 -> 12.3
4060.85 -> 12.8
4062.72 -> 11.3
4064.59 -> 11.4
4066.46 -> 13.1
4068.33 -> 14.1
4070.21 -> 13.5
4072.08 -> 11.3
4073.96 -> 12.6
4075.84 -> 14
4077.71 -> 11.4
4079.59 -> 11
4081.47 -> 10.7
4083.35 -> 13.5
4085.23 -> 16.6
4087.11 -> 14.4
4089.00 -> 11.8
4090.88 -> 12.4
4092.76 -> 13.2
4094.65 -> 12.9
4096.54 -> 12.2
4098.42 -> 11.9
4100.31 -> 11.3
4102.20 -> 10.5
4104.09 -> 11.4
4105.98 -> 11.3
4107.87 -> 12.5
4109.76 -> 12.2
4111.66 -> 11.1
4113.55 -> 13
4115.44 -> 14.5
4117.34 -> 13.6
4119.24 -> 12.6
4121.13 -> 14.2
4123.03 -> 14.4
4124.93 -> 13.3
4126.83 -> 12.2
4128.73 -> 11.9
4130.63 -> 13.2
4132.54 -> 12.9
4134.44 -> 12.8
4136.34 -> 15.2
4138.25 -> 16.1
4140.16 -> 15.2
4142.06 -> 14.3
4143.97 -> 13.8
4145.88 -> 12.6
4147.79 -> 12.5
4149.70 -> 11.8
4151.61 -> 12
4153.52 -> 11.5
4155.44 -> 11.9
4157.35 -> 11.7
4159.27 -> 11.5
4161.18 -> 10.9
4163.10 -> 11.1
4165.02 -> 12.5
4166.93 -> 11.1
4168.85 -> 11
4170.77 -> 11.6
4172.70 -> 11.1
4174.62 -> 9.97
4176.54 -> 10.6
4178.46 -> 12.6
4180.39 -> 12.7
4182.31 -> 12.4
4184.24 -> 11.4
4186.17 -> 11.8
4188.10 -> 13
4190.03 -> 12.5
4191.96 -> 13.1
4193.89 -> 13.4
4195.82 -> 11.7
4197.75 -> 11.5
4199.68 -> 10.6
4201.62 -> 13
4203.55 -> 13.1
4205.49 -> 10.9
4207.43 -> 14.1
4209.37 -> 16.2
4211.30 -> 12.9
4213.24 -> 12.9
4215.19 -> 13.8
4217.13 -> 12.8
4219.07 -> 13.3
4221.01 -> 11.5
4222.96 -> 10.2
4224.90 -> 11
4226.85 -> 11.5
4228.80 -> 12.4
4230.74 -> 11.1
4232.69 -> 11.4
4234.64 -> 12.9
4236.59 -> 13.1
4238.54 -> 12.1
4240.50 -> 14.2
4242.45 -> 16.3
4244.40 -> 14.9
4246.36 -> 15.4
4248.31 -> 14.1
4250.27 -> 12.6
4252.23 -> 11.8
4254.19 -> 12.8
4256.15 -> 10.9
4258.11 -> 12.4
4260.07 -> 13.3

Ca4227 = 2.2 angstrom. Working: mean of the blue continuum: 13.1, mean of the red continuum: 14.7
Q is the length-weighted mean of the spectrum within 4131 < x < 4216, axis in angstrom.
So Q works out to 12.5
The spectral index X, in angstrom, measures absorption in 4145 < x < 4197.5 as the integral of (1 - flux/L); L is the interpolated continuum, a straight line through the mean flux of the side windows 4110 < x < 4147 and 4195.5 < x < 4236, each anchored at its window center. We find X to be 4.4 angstrom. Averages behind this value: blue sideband 13.5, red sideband 12.3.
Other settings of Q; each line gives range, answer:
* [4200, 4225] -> 12.7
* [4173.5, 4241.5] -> 12.3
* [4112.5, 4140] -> 13.6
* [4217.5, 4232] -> 11.6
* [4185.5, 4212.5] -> 12.7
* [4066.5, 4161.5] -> 12.8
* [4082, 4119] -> 12.6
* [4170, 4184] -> 11.6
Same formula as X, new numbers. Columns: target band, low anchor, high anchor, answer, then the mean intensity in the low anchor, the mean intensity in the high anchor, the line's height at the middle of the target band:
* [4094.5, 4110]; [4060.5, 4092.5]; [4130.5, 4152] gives 1.6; 12.7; 13.6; 13.1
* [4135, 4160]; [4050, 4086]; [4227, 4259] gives -0.6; 12.6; 13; 12.8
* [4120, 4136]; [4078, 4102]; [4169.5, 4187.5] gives -1.4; 12.6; 11.6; 12.1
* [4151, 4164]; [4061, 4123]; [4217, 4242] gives 0.9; 12.6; 12.2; 12.4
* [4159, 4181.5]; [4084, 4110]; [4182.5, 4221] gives 2.2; 12.5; 12.7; 12.6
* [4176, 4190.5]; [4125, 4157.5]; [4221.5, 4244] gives 0.7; 13.1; 12.4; 12.8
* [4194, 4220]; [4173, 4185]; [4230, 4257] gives -1.2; 11.6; 13.1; 12.3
